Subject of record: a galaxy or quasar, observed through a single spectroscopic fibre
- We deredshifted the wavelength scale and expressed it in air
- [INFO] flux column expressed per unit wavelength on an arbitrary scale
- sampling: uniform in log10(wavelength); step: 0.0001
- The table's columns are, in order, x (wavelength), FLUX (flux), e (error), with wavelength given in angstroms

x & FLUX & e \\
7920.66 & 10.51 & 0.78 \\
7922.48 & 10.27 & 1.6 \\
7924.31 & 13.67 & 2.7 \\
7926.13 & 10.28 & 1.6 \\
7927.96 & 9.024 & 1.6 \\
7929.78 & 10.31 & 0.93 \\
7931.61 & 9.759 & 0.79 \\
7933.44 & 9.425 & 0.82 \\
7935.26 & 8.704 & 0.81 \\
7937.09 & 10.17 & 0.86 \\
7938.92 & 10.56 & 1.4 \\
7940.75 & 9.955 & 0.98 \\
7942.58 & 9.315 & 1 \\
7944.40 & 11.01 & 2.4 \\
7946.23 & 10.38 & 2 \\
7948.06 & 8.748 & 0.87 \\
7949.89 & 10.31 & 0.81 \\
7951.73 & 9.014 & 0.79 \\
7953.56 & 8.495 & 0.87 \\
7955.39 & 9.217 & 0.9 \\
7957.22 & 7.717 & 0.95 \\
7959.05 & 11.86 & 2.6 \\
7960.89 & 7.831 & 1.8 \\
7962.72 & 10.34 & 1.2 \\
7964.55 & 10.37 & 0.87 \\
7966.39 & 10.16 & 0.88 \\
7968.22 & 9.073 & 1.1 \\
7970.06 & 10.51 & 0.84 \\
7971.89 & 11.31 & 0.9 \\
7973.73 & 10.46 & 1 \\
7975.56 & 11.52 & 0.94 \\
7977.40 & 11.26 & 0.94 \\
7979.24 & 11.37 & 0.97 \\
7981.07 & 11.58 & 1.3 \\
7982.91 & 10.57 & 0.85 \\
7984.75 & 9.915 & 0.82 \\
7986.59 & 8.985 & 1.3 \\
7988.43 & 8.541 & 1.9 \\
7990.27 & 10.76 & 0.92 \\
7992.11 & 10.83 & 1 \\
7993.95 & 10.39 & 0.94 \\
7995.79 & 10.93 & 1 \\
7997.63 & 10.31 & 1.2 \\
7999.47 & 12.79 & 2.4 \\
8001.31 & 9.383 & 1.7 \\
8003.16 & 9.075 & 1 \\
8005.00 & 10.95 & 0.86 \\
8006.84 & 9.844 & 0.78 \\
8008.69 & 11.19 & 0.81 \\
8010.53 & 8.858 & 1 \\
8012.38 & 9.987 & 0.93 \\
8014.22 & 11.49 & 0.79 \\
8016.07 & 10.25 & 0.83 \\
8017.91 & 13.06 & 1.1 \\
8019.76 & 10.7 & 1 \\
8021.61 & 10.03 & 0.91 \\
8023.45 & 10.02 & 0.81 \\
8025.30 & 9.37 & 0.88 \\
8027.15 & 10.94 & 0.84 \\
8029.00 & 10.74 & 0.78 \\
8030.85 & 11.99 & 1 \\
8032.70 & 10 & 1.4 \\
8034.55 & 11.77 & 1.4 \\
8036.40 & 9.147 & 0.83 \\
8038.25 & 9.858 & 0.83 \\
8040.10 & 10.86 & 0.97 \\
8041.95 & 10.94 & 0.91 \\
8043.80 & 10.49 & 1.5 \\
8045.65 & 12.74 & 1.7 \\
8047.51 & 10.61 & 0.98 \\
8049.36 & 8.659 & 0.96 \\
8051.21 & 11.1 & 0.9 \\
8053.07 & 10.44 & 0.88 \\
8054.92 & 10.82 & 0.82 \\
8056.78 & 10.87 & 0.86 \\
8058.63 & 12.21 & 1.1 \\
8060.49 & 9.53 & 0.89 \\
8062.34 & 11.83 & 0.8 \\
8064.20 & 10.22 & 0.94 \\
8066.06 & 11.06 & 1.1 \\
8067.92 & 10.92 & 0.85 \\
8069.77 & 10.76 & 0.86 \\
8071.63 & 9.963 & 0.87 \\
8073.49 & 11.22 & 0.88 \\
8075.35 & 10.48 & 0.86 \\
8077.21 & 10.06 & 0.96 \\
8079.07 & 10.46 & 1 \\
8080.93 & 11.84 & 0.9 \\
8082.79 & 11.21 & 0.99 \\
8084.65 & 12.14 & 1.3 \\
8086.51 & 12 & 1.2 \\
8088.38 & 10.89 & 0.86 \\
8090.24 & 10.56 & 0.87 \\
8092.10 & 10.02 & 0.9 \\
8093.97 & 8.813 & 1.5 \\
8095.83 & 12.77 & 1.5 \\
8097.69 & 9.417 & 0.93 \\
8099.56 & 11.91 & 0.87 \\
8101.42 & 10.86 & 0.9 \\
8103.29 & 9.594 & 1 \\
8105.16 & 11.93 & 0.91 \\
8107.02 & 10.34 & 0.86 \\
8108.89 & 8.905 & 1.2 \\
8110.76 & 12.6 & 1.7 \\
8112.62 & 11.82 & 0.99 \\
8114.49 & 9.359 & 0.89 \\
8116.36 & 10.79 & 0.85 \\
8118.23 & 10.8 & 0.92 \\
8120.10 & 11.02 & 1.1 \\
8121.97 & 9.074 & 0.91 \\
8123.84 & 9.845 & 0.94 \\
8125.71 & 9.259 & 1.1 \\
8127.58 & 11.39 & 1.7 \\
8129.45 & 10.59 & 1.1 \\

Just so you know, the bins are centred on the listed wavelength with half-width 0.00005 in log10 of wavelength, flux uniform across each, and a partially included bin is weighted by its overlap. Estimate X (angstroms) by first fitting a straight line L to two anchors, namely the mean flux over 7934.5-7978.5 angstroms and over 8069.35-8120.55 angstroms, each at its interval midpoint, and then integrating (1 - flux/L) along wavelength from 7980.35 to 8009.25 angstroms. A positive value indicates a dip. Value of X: -0.52 angstroms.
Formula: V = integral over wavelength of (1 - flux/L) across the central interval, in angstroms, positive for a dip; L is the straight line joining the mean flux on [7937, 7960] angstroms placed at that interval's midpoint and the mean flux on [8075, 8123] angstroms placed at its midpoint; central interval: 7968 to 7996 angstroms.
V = -1.6 angstroms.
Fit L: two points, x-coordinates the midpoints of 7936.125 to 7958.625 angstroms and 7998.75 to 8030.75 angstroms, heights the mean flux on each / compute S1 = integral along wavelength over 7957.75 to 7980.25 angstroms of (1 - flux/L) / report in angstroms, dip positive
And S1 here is -1.24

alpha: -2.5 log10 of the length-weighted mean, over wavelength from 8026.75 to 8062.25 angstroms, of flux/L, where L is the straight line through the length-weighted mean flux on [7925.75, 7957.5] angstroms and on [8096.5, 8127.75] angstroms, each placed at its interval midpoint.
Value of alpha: -0.06 mag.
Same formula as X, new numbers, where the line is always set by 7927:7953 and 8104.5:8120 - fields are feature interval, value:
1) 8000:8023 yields -0.6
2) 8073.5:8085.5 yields -0.5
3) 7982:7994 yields 0.1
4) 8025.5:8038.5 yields -0.4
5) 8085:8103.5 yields -0.1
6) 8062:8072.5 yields -0.2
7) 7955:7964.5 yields 0.4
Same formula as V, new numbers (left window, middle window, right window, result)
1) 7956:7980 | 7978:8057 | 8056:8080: -0.3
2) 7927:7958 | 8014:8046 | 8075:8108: -1.4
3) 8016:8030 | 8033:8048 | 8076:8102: -0.1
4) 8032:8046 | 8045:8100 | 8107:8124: -1.3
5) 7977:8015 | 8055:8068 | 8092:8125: -0.6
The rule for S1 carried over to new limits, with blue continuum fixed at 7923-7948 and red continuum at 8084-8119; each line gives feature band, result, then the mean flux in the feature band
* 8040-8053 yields -0.2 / 10.7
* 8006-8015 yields 0.2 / 10.3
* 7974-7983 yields -0.8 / 11.3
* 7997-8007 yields 0.0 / 10.4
